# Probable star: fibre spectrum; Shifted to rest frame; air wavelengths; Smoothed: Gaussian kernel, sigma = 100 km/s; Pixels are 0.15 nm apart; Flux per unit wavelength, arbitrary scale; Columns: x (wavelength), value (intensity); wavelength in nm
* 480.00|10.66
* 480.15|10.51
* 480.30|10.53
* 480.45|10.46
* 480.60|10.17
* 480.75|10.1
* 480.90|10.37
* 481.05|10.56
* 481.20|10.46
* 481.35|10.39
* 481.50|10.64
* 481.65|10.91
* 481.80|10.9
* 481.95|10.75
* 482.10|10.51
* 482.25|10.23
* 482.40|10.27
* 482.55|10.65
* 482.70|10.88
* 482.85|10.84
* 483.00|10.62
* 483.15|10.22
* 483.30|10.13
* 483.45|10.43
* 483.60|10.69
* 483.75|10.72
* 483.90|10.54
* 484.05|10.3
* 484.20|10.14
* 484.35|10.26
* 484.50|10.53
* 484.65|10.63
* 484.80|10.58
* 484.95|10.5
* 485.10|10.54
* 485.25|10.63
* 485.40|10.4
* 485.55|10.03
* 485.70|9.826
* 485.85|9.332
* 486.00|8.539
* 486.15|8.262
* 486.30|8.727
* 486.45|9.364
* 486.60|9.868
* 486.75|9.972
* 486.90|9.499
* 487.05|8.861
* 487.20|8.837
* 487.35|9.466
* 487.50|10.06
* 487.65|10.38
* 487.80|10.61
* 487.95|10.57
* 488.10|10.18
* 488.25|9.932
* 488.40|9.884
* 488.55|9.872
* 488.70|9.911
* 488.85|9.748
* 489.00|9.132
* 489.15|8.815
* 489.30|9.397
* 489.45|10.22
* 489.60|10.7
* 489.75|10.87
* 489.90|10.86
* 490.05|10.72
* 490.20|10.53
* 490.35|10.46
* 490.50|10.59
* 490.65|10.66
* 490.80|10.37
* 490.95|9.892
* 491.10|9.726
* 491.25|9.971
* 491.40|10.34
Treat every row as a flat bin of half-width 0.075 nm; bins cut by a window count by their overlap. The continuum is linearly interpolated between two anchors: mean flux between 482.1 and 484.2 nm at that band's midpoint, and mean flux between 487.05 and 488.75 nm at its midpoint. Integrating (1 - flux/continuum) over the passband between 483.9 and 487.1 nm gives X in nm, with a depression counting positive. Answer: 0.11 nm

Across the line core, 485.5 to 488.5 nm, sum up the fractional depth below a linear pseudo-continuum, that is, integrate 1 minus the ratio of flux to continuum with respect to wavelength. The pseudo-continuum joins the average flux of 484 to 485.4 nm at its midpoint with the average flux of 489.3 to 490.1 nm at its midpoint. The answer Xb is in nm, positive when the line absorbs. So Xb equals 0.26 nm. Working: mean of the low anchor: 10.5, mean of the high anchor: 10.6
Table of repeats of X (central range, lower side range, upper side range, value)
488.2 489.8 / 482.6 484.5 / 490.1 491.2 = 0.08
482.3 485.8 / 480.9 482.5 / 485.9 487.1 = -0.21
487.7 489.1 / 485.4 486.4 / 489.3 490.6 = 0.01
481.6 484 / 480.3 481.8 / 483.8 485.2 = -0.02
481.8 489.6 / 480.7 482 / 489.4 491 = 0.38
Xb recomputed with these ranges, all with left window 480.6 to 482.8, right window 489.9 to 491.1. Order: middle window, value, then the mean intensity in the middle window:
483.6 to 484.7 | 0.01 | 10.5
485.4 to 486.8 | 0.15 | 9.37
